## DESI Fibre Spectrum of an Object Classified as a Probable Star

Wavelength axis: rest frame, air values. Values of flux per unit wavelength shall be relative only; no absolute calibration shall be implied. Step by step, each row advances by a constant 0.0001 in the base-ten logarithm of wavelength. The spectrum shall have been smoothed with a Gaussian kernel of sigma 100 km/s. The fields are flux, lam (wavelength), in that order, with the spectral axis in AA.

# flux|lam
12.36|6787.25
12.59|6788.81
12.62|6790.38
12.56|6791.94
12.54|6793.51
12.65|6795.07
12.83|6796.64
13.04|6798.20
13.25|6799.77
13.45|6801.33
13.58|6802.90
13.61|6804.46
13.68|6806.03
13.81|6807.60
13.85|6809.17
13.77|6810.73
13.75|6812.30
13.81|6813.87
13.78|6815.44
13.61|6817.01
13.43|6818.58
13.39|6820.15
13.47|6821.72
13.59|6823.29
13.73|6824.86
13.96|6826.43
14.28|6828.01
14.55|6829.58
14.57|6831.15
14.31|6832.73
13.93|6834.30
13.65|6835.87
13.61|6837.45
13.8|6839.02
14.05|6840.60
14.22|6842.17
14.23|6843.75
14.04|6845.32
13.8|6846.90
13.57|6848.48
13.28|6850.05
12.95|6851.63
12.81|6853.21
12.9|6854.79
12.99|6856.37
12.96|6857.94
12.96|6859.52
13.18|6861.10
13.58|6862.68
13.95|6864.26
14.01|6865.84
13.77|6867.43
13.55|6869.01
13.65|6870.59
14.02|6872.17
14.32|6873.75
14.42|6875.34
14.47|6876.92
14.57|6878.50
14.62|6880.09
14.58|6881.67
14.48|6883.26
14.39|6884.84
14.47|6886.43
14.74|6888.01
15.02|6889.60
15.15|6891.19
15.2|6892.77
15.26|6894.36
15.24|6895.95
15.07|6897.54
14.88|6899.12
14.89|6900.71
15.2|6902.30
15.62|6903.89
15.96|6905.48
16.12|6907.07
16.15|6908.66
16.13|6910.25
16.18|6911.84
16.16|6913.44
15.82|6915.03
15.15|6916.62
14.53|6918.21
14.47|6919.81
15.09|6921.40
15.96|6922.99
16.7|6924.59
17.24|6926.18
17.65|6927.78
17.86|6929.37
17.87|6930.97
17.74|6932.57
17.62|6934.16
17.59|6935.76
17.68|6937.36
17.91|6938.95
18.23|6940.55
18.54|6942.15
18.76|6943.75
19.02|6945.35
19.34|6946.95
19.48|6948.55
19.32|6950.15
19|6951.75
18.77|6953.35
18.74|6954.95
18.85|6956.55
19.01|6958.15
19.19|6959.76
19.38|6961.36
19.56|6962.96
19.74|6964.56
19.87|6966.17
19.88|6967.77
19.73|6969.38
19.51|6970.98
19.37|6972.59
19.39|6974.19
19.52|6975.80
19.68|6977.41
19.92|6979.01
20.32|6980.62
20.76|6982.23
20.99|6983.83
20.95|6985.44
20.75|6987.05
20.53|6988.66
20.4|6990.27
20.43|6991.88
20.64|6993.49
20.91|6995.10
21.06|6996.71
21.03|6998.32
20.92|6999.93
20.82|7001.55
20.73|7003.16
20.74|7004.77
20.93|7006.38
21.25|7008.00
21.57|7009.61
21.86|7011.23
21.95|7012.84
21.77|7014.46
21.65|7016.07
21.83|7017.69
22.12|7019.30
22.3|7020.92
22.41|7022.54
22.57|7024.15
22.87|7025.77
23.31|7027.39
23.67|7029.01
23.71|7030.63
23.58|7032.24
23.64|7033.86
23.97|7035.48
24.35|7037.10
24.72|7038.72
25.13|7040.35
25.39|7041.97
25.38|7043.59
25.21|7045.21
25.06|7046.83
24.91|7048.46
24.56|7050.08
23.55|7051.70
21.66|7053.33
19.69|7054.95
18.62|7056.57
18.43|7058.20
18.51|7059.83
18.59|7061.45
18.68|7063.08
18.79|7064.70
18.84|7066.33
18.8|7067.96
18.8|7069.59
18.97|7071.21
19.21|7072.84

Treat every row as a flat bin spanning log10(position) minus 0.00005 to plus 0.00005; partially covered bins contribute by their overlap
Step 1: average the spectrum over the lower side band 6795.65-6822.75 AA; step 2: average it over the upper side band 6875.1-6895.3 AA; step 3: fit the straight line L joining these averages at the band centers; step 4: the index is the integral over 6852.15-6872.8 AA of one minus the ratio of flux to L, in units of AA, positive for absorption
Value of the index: 1.40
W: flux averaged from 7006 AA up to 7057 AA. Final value 23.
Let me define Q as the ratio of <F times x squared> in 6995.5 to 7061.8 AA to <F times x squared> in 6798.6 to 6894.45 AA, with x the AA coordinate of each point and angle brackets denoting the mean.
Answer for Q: 1.70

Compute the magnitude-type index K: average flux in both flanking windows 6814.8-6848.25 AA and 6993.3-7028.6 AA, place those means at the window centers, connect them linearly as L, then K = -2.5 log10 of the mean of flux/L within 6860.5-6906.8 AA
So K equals 0.111 mag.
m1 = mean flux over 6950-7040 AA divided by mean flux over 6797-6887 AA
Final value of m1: 1.5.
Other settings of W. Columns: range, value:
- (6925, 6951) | 18.2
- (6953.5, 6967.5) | 19.3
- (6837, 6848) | 14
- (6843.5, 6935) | 14.9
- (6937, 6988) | 19.4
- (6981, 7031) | 21.5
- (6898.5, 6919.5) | 15.6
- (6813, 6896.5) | 14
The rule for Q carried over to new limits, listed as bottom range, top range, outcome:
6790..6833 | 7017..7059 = 1.83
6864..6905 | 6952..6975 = 1.35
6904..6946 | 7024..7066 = 1.39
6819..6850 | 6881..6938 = 1.16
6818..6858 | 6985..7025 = 1.63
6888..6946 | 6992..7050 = 1.43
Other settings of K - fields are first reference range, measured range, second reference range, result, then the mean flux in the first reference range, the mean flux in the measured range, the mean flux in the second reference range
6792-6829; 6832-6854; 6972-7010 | 0.08 mag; 13.5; 13.7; 20.6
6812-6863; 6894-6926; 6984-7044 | 0.11 mag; 13.7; 15.6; 22.2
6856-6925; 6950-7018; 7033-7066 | -0.06 mag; 14.8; 20.3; 22.4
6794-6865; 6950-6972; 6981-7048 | 0.03 mag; 13.6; 19.3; 22.3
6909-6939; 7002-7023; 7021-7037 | 0.03 mag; 16.6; 21.6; 23.3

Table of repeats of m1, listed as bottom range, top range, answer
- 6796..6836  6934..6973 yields 1.38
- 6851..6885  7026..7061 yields 1.68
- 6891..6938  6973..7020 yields 1.30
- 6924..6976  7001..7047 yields 1.22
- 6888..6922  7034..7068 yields 1.44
